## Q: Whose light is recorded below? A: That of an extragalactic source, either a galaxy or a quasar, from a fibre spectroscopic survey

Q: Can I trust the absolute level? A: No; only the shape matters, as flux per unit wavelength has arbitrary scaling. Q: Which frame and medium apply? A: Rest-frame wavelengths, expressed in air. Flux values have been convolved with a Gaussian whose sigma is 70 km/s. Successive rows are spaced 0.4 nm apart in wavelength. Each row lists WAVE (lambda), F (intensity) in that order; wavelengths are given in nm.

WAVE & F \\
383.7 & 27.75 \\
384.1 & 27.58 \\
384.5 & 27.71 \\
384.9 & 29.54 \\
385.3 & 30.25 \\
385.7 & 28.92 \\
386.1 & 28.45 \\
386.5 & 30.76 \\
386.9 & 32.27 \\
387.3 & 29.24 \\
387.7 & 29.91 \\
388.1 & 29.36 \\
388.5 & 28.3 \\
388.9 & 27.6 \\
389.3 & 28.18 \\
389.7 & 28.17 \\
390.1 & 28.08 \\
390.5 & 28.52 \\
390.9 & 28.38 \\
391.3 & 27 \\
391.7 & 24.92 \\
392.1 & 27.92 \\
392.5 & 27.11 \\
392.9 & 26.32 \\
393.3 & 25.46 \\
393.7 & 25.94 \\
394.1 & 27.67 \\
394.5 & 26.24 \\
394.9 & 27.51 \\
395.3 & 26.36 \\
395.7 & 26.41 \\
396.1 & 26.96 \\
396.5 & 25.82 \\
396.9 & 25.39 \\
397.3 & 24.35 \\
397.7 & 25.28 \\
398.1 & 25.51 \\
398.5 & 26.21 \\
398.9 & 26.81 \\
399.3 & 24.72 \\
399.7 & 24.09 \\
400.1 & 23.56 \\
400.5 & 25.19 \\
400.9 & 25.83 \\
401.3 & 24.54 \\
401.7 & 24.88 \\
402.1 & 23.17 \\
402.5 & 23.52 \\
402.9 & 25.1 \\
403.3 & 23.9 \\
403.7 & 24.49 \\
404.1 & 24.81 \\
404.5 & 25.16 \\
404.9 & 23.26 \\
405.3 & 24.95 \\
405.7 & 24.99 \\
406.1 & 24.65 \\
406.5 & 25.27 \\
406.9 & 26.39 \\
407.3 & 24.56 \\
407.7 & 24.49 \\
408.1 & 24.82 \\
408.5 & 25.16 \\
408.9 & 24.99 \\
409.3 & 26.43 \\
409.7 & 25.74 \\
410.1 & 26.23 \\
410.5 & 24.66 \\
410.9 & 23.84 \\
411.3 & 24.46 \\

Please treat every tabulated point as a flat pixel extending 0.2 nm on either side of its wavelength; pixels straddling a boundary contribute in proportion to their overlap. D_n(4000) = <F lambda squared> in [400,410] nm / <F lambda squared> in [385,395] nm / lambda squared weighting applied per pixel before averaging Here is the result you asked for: 0.95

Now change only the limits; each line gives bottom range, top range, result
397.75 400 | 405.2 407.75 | 1.03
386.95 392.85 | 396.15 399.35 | 0.95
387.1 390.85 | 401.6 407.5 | 0.93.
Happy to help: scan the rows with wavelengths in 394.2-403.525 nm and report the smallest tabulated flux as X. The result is 23.17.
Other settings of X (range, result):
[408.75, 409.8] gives 24.99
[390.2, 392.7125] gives 24.92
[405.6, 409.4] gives 24.49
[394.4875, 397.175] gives 25.39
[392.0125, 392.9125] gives 26.32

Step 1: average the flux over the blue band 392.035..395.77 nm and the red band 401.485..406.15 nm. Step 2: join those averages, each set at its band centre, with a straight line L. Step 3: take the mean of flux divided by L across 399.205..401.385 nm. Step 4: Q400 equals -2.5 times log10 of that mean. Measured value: 0.024 mag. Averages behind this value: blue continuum 26.7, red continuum 24.4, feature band 24.7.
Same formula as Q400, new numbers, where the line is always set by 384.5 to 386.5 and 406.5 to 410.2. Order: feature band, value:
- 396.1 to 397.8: 0.08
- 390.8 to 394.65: 0.06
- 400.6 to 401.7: 0.06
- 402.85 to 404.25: 0.07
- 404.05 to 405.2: 0.07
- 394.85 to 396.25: 0.03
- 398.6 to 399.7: 0.06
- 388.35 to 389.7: 0.02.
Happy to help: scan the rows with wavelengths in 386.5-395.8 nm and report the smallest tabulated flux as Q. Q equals 24.92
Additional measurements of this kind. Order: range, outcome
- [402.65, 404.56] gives 23.9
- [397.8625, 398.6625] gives 25.51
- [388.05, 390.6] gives 27.6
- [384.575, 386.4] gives 28.45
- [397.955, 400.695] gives 23.56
